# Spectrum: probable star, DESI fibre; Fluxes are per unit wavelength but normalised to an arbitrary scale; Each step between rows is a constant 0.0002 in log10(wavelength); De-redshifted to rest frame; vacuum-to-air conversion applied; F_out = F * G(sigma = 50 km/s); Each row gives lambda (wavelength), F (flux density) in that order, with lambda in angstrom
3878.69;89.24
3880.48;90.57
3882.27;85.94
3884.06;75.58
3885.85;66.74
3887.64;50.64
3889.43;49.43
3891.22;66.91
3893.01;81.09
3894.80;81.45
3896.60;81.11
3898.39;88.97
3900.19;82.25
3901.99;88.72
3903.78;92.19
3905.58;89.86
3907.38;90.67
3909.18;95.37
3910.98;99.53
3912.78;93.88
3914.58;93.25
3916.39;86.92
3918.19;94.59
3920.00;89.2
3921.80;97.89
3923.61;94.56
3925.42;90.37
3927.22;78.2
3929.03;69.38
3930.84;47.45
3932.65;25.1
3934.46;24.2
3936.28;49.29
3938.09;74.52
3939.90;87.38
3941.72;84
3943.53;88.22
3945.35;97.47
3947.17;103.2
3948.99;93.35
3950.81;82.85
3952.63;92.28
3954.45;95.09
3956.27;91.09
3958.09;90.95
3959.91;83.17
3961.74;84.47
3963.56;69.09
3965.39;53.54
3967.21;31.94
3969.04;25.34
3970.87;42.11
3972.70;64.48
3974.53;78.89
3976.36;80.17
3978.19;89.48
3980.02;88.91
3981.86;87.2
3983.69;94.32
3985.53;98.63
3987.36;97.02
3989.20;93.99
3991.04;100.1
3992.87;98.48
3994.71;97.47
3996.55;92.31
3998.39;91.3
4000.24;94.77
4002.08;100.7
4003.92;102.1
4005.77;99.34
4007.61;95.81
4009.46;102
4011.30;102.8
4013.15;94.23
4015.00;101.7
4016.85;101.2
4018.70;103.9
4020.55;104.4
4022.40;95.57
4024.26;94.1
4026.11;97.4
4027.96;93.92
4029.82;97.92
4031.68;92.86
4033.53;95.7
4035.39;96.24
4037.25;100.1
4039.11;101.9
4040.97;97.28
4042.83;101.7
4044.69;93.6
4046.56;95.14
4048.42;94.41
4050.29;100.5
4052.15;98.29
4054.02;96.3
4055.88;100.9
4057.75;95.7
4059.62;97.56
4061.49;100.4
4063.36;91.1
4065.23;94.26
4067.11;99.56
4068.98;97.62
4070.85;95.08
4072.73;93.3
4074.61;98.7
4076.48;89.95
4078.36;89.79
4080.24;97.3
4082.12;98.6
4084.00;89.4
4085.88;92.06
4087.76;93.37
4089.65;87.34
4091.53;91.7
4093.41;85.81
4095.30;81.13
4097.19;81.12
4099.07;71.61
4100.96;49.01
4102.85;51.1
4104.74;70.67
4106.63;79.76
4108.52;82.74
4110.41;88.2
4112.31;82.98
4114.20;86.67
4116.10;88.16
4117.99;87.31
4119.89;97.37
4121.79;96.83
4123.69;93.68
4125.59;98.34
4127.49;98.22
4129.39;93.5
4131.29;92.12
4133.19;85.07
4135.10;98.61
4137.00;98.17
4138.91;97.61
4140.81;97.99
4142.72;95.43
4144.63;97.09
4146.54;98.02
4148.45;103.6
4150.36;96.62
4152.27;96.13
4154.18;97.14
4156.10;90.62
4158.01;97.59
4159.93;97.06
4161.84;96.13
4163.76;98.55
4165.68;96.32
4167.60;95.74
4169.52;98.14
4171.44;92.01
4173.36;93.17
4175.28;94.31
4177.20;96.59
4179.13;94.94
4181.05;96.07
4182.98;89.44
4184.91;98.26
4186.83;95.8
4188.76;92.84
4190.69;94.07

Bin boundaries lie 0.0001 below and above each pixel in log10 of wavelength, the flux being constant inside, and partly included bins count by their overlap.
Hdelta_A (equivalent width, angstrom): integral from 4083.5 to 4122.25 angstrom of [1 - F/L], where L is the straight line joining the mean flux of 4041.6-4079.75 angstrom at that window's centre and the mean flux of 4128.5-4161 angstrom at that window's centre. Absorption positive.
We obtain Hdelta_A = 5.6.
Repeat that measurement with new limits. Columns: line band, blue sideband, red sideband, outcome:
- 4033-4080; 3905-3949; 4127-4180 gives -3.7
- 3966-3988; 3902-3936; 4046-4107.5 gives 2.9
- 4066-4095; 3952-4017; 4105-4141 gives -1.1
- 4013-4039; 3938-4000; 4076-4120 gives -4.6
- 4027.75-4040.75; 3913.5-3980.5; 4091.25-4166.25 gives -2.3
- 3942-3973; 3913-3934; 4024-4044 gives 2.8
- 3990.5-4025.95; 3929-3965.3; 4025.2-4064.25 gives -3.7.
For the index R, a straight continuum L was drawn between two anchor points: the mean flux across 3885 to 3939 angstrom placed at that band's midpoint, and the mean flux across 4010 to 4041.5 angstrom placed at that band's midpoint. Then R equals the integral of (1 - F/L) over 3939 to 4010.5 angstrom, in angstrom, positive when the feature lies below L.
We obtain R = 2.5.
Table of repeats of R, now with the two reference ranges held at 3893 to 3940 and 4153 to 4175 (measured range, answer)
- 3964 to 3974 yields 4.5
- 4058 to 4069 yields -0.9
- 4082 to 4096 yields 0.2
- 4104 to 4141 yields 1.0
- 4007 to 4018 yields -1.7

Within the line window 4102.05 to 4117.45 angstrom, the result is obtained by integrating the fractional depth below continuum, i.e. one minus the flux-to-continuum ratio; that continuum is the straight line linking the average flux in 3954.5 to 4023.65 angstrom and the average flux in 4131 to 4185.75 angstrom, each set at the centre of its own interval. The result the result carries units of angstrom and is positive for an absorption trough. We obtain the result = 2.33 angstrom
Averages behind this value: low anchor 87.3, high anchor 95.8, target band 79.3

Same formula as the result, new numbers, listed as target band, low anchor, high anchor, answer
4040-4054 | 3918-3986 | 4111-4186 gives -2.0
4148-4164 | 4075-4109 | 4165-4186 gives -0.8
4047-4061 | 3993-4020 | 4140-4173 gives 0.0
